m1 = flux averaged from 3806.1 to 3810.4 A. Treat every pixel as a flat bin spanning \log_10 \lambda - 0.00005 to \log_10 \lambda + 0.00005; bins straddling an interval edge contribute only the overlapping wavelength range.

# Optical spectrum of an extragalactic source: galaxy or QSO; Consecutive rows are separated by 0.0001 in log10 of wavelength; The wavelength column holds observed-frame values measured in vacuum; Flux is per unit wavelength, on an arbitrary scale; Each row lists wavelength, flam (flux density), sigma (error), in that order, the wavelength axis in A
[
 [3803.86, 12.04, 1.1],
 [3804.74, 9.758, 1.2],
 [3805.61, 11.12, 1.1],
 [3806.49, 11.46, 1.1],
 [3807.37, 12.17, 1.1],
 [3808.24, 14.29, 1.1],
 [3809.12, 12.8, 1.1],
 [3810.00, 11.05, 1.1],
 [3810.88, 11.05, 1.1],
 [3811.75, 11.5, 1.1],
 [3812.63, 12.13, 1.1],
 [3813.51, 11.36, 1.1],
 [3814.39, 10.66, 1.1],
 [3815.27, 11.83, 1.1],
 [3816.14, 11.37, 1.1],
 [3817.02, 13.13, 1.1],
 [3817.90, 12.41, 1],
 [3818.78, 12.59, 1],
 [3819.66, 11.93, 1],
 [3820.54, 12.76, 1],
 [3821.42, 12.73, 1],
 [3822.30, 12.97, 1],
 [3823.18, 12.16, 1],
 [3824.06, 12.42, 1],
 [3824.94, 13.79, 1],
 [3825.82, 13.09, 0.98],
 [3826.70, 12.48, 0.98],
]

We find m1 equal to 12.4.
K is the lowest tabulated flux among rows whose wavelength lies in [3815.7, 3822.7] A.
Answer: 11.37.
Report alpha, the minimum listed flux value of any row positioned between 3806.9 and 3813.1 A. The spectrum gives 11.05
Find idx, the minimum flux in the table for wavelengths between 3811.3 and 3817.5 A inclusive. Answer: 10.66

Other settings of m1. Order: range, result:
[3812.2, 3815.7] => 11.5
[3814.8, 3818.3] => 12.2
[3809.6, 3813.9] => 11.4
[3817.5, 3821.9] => 12.5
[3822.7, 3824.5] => 12.3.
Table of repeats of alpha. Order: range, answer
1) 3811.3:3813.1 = 11.5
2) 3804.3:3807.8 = 9.758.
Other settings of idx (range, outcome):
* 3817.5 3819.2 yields 12.41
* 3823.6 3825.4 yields 12.42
